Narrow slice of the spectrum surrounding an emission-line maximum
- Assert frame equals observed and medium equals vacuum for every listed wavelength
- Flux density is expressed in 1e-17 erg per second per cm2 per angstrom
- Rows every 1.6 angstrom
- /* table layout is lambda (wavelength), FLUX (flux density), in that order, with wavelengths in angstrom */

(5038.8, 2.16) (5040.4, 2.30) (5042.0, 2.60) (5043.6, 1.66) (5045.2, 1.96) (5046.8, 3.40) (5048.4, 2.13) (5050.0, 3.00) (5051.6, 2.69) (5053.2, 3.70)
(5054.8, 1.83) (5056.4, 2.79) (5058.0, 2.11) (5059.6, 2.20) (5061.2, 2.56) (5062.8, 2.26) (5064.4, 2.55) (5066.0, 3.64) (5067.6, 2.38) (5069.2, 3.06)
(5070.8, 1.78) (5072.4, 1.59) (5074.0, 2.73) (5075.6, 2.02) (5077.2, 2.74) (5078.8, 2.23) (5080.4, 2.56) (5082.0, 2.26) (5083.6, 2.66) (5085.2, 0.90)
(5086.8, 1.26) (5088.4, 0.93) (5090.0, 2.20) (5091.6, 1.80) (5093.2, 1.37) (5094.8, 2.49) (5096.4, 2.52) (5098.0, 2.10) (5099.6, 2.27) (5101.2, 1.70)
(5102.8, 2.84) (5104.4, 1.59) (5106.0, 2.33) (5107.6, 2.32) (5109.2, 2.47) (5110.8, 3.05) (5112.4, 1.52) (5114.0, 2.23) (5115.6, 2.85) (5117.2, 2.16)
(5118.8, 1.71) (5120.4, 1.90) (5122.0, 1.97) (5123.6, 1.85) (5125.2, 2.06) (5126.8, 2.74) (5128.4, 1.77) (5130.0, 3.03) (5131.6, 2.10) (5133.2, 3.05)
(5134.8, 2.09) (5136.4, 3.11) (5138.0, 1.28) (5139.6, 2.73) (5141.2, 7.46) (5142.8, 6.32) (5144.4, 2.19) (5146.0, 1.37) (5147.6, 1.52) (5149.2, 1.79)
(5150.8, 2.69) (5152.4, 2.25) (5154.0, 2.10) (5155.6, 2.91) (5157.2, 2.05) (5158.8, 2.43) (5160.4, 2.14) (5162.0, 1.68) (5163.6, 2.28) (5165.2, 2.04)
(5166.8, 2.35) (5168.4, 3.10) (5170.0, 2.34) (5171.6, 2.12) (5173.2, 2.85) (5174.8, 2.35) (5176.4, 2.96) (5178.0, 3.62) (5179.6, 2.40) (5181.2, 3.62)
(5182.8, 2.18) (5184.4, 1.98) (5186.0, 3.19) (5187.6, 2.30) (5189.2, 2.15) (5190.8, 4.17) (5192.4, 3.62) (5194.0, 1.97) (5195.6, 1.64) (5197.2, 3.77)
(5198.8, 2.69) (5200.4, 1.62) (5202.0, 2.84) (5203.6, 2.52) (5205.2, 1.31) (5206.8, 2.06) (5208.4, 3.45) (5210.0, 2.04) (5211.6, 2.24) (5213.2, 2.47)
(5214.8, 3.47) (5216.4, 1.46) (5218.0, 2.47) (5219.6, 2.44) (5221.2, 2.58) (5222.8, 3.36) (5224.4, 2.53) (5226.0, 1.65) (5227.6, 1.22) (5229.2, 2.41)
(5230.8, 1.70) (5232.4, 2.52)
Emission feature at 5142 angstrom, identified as H-gamma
